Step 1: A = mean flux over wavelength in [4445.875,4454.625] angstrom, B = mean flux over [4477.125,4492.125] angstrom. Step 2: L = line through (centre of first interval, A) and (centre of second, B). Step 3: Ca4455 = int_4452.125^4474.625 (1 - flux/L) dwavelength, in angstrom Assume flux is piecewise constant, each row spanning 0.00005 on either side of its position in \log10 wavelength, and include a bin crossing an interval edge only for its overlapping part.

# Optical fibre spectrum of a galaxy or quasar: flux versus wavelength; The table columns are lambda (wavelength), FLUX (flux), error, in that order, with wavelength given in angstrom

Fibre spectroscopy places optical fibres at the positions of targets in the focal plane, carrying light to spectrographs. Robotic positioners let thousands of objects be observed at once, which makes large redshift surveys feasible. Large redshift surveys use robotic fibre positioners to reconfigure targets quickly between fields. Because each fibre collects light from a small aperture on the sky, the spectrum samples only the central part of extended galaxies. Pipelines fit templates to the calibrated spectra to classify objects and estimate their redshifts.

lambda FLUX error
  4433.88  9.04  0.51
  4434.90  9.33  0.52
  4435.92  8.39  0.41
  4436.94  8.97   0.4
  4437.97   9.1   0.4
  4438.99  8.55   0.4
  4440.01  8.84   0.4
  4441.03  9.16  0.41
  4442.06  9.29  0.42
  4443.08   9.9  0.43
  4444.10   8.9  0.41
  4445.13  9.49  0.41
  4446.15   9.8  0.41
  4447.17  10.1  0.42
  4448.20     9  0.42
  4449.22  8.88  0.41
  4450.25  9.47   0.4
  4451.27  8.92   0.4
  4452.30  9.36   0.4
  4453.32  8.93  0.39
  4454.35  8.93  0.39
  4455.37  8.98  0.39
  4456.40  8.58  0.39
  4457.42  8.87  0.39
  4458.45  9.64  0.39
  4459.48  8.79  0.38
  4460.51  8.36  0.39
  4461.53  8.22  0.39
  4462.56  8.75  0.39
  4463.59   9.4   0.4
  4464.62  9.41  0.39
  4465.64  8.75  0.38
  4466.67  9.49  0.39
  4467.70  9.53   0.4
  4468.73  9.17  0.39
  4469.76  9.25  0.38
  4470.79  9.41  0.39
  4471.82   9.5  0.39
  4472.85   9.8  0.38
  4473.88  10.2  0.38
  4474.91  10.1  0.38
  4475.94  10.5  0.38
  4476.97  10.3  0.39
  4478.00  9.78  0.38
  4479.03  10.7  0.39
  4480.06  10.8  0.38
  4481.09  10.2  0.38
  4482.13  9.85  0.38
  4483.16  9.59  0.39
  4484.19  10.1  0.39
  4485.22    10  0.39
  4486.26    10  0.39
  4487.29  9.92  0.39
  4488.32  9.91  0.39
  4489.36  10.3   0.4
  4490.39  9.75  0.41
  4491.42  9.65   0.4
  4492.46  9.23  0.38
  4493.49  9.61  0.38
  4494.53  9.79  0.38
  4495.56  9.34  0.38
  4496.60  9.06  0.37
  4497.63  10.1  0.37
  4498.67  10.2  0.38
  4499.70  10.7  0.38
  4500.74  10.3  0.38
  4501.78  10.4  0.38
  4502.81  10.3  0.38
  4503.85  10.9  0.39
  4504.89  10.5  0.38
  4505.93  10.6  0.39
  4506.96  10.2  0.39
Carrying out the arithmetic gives 0.9 angstrom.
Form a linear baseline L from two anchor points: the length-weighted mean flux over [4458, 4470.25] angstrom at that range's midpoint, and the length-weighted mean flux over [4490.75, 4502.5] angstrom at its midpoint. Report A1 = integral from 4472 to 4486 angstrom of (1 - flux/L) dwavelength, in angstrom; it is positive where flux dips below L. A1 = -1.0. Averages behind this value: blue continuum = 9.06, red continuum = 9.86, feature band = 10.1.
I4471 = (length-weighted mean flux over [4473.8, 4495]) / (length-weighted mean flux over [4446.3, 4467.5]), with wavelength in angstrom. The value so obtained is 1.1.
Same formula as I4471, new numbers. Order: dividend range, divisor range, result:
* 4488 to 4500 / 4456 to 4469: 1.09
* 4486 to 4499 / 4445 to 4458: 1.06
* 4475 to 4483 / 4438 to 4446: 1.12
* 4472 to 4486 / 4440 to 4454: 1.09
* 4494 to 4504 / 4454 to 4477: 1.09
